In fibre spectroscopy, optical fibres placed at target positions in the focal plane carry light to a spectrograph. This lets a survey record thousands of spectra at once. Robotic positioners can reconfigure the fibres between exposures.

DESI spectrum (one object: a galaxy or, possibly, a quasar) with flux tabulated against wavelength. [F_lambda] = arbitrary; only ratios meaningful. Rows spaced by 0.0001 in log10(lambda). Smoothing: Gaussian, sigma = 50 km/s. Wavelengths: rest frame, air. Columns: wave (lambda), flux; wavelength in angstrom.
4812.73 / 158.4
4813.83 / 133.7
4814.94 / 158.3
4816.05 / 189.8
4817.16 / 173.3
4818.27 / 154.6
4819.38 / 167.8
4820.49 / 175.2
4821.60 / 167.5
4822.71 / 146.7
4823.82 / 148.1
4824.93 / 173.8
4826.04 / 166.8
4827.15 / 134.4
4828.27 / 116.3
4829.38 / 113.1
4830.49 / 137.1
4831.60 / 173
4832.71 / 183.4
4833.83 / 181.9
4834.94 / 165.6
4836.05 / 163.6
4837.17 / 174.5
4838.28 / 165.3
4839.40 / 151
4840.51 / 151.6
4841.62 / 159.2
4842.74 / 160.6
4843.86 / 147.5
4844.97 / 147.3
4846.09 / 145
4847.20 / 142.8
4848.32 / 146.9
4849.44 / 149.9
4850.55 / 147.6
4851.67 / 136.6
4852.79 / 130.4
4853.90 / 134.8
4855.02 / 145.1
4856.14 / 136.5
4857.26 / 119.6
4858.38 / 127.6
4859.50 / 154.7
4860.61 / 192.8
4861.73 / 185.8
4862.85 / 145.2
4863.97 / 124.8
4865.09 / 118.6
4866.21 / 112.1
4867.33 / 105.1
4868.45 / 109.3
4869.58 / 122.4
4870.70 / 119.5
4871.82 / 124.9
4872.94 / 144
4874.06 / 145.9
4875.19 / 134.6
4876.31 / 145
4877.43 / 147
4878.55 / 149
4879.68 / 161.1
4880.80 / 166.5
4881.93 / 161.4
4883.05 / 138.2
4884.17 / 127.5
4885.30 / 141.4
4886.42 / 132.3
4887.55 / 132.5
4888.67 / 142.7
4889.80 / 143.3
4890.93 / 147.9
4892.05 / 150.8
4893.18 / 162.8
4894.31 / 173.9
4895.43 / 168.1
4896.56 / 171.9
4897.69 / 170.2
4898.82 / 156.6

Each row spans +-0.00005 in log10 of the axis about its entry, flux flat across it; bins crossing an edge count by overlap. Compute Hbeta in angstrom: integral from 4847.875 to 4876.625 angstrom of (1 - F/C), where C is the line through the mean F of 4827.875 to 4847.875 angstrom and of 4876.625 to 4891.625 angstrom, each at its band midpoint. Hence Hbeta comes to 2.5 angstrom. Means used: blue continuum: 155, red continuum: 146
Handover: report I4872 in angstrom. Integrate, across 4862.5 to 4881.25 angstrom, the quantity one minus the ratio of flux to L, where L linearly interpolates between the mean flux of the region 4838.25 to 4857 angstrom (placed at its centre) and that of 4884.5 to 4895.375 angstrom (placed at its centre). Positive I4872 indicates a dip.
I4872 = 1.7 angstrom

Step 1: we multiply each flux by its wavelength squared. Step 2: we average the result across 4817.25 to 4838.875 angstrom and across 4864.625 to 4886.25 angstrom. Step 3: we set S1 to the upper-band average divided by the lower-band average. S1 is 0.87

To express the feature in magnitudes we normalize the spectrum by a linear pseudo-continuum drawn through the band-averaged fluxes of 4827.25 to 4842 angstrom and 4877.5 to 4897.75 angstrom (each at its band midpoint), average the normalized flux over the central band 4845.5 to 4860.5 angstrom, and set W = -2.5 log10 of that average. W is 0.095 mag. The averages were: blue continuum 156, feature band 141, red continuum 152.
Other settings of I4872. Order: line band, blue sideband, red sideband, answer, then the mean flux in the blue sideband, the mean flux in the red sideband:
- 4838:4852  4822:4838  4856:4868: -0.2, 156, 138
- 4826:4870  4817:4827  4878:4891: 2.8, 162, 145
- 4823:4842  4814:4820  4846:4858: -0.3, 166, 139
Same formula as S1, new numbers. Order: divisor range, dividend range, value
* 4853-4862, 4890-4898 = 1.12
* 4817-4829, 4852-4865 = 0.94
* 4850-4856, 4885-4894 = 1.06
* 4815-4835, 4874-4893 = 0.94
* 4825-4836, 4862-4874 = 0.83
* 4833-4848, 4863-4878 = 0.82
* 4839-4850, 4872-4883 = 1.01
